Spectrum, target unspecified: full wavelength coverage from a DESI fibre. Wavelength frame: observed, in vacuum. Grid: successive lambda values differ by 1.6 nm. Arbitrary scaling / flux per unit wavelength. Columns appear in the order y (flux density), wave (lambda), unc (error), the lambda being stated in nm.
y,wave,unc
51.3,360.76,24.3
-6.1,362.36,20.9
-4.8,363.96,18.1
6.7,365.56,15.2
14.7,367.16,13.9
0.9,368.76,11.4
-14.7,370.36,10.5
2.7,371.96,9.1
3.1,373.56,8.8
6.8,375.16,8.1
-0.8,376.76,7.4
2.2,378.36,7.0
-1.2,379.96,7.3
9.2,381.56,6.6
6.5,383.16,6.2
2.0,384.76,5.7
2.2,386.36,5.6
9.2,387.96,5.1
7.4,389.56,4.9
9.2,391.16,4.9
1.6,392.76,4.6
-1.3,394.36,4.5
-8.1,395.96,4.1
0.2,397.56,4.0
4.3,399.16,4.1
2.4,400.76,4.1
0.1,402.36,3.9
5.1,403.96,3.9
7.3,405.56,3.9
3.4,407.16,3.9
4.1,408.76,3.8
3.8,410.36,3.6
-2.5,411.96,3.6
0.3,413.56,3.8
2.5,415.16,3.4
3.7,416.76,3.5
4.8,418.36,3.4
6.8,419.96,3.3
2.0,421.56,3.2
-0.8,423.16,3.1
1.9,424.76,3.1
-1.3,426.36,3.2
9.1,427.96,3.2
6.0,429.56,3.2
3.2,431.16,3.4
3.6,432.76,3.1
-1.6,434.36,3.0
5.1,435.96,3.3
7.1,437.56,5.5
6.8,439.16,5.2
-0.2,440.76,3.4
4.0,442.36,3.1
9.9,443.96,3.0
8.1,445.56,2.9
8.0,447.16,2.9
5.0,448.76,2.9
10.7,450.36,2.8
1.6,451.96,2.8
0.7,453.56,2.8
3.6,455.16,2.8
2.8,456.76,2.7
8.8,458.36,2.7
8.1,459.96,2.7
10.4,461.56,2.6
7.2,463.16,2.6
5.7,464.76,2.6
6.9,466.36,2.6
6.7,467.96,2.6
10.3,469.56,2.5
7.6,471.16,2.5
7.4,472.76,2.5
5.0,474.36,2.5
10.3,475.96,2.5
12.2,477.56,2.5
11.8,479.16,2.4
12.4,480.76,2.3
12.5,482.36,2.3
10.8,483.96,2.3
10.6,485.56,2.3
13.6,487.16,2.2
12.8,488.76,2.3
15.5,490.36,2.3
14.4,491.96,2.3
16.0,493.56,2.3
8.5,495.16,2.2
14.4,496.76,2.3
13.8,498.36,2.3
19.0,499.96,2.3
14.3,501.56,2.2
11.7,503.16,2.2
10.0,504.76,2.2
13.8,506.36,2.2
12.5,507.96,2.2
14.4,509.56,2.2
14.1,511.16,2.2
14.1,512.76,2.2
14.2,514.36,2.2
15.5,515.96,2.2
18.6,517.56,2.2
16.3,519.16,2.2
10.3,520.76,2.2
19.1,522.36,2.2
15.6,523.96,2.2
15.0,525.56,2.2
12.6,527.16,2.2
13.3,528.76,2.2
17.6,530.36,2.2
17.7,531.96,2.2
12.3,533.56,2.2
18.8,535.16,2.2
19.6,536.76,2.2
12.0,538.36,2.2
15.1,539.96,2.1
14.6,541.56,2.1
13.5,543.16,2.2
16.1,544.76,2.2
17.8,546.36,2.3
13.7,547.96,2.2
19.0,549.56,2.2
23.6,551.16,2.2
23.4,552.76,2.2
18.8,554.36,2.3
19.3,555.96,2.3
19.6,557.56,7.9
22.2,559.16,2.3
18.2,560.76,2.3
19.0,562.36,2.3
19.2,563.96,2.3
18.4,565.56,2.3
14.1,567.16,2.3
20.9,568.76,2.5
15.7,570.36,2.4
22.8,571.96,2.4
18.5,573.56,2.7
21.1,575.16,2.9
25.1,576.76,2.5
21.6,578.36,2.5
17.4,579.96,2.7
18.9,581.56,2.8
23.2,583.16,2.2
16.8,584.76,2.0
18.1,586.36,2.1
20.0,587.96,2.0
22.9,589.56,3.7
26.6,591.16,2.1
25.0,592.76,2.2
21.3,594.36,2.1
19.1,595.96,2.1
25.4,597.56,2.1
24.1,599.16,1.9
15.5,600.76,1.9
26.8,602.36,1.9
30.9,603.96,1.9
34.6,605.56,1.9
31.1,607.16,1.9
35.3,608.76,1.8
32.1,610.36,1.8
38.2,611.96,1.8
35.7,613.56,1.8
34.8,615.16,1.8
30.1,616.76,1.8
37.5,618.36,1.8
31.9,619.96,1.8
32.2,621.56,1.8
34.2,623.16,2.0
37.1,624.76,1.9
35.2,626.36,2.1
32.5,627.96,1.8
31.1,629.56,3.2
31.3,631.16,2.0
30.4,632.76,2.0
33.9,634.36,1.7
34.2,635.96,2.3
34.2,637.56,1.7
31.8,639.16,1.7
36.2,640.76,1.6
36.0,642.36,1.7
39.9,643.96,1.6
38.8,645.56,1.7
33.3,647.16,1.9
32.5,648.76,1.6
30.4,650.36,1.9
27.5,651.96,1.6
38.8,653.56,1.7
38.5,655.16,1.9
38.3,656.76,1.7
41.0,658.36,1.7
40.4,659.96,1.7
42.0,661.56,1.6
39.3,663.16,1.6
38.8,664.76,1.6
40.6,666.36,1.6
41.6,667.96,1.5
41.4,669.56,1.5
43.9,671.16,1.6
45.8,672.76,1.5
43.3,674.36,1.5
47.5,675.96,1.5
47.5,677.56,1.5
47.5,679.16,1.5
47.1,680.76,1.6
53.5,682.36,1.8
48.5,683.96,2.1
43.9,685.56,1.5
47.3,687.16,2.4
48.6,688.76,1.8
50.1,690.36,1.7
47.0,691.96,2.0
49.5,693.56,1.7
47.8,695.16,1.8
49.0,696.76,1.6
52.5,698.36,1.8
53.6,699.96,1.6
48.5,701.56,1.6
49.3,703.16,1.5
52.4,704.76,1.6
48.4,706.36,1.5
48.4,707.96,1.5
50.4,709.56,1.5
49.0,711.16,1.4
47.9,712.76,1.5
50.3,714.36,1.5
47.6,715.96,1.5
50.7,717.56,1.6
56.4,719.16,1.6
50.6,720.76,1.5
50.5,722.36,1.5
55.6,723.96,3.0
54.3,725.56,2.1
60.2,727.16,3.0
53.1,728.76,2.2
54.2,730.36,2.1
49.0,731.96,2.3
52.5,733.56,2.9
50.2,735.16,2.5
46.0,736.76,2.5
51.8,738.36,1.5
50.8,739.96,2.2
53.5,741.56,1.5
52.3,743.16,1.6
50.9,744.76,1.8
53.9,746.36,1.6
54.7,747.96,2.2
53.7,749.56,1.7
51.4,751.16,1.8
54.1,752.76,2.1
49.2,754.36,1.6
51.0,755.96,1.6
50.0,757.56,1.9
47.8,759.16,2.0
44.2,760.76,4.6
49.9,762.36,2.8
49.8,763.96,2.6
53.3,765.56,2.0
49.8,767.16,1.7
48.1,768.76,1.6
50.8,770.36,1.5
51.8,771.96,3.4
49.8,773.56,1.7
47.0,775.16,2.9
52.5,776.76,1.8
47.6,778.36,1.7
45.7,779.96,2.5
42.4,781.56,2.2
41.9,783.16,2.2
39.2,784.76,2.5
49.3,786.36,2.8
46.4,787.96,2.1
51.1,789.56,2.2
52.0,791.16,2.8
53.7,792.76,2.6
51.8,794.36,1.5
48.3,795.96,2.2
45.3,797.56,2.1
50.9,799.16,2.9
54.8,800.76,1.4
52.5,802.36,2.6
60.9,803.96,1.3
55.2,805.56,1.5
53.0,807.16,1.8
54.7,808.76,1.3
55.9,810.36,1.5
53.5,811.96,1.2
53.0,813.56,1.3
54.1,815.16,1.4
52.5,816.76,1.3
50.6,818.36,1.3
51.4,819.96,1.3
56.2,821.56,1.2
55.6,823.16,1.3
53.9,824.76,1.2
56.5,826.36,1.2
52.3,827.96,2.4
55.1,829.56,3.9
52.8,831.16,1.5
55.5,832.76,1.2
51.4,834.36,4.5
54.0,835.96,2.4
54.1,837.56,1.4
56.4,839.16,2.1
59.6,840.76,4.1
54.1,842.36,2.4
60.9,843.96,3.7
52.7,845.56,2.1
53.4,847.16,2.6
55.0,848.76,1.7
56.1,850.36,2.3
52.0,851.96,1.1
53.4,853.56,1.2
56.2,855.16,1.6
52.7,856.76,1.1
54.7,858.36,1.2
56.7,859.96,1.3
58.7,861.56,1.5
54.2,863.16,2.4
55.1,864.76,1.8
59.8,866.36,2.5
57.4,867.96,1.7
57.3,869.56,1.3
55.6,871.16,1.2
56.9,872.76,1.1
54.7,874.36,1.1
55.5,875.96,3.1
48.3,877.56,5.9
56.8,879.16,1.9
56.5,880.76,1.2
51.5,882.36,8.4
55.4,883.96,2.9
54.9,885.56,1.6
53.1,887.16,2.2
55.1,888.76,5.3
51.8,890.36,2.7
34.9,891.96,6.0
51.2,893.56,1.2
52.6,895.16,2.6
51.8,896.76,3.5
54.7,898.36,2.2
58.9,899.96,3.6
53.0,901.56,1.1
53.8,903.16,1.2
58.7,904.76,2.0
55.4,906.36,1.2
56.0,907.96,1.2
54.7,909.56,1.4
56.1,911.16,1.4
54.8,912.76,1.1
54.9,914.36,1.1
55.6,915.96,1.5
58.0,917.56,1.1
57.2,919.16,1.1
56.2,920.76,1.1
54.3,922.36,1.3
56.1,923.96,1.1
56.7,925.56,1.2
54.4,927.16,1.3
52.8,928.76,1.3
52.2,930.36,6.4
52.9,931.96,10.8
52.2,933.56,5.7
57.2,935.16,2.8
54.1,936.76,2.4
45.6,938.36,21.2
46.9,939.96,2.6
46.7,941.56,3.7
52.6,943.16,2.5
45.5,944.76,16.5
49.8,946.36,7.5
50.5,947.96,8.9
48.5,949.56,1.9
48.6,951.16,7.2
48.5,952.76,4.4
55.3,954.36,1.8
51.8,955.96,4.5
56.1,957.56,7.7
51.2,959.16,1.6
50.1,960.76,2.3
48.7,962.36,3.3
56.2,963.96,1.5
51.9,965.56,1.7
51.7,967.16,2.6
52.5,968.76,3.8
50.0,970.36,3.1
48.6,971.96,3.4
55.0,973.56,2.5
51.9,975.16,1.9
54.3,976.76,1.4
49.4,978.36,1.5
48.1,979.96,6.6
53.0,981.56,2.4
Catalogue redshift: 0.513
